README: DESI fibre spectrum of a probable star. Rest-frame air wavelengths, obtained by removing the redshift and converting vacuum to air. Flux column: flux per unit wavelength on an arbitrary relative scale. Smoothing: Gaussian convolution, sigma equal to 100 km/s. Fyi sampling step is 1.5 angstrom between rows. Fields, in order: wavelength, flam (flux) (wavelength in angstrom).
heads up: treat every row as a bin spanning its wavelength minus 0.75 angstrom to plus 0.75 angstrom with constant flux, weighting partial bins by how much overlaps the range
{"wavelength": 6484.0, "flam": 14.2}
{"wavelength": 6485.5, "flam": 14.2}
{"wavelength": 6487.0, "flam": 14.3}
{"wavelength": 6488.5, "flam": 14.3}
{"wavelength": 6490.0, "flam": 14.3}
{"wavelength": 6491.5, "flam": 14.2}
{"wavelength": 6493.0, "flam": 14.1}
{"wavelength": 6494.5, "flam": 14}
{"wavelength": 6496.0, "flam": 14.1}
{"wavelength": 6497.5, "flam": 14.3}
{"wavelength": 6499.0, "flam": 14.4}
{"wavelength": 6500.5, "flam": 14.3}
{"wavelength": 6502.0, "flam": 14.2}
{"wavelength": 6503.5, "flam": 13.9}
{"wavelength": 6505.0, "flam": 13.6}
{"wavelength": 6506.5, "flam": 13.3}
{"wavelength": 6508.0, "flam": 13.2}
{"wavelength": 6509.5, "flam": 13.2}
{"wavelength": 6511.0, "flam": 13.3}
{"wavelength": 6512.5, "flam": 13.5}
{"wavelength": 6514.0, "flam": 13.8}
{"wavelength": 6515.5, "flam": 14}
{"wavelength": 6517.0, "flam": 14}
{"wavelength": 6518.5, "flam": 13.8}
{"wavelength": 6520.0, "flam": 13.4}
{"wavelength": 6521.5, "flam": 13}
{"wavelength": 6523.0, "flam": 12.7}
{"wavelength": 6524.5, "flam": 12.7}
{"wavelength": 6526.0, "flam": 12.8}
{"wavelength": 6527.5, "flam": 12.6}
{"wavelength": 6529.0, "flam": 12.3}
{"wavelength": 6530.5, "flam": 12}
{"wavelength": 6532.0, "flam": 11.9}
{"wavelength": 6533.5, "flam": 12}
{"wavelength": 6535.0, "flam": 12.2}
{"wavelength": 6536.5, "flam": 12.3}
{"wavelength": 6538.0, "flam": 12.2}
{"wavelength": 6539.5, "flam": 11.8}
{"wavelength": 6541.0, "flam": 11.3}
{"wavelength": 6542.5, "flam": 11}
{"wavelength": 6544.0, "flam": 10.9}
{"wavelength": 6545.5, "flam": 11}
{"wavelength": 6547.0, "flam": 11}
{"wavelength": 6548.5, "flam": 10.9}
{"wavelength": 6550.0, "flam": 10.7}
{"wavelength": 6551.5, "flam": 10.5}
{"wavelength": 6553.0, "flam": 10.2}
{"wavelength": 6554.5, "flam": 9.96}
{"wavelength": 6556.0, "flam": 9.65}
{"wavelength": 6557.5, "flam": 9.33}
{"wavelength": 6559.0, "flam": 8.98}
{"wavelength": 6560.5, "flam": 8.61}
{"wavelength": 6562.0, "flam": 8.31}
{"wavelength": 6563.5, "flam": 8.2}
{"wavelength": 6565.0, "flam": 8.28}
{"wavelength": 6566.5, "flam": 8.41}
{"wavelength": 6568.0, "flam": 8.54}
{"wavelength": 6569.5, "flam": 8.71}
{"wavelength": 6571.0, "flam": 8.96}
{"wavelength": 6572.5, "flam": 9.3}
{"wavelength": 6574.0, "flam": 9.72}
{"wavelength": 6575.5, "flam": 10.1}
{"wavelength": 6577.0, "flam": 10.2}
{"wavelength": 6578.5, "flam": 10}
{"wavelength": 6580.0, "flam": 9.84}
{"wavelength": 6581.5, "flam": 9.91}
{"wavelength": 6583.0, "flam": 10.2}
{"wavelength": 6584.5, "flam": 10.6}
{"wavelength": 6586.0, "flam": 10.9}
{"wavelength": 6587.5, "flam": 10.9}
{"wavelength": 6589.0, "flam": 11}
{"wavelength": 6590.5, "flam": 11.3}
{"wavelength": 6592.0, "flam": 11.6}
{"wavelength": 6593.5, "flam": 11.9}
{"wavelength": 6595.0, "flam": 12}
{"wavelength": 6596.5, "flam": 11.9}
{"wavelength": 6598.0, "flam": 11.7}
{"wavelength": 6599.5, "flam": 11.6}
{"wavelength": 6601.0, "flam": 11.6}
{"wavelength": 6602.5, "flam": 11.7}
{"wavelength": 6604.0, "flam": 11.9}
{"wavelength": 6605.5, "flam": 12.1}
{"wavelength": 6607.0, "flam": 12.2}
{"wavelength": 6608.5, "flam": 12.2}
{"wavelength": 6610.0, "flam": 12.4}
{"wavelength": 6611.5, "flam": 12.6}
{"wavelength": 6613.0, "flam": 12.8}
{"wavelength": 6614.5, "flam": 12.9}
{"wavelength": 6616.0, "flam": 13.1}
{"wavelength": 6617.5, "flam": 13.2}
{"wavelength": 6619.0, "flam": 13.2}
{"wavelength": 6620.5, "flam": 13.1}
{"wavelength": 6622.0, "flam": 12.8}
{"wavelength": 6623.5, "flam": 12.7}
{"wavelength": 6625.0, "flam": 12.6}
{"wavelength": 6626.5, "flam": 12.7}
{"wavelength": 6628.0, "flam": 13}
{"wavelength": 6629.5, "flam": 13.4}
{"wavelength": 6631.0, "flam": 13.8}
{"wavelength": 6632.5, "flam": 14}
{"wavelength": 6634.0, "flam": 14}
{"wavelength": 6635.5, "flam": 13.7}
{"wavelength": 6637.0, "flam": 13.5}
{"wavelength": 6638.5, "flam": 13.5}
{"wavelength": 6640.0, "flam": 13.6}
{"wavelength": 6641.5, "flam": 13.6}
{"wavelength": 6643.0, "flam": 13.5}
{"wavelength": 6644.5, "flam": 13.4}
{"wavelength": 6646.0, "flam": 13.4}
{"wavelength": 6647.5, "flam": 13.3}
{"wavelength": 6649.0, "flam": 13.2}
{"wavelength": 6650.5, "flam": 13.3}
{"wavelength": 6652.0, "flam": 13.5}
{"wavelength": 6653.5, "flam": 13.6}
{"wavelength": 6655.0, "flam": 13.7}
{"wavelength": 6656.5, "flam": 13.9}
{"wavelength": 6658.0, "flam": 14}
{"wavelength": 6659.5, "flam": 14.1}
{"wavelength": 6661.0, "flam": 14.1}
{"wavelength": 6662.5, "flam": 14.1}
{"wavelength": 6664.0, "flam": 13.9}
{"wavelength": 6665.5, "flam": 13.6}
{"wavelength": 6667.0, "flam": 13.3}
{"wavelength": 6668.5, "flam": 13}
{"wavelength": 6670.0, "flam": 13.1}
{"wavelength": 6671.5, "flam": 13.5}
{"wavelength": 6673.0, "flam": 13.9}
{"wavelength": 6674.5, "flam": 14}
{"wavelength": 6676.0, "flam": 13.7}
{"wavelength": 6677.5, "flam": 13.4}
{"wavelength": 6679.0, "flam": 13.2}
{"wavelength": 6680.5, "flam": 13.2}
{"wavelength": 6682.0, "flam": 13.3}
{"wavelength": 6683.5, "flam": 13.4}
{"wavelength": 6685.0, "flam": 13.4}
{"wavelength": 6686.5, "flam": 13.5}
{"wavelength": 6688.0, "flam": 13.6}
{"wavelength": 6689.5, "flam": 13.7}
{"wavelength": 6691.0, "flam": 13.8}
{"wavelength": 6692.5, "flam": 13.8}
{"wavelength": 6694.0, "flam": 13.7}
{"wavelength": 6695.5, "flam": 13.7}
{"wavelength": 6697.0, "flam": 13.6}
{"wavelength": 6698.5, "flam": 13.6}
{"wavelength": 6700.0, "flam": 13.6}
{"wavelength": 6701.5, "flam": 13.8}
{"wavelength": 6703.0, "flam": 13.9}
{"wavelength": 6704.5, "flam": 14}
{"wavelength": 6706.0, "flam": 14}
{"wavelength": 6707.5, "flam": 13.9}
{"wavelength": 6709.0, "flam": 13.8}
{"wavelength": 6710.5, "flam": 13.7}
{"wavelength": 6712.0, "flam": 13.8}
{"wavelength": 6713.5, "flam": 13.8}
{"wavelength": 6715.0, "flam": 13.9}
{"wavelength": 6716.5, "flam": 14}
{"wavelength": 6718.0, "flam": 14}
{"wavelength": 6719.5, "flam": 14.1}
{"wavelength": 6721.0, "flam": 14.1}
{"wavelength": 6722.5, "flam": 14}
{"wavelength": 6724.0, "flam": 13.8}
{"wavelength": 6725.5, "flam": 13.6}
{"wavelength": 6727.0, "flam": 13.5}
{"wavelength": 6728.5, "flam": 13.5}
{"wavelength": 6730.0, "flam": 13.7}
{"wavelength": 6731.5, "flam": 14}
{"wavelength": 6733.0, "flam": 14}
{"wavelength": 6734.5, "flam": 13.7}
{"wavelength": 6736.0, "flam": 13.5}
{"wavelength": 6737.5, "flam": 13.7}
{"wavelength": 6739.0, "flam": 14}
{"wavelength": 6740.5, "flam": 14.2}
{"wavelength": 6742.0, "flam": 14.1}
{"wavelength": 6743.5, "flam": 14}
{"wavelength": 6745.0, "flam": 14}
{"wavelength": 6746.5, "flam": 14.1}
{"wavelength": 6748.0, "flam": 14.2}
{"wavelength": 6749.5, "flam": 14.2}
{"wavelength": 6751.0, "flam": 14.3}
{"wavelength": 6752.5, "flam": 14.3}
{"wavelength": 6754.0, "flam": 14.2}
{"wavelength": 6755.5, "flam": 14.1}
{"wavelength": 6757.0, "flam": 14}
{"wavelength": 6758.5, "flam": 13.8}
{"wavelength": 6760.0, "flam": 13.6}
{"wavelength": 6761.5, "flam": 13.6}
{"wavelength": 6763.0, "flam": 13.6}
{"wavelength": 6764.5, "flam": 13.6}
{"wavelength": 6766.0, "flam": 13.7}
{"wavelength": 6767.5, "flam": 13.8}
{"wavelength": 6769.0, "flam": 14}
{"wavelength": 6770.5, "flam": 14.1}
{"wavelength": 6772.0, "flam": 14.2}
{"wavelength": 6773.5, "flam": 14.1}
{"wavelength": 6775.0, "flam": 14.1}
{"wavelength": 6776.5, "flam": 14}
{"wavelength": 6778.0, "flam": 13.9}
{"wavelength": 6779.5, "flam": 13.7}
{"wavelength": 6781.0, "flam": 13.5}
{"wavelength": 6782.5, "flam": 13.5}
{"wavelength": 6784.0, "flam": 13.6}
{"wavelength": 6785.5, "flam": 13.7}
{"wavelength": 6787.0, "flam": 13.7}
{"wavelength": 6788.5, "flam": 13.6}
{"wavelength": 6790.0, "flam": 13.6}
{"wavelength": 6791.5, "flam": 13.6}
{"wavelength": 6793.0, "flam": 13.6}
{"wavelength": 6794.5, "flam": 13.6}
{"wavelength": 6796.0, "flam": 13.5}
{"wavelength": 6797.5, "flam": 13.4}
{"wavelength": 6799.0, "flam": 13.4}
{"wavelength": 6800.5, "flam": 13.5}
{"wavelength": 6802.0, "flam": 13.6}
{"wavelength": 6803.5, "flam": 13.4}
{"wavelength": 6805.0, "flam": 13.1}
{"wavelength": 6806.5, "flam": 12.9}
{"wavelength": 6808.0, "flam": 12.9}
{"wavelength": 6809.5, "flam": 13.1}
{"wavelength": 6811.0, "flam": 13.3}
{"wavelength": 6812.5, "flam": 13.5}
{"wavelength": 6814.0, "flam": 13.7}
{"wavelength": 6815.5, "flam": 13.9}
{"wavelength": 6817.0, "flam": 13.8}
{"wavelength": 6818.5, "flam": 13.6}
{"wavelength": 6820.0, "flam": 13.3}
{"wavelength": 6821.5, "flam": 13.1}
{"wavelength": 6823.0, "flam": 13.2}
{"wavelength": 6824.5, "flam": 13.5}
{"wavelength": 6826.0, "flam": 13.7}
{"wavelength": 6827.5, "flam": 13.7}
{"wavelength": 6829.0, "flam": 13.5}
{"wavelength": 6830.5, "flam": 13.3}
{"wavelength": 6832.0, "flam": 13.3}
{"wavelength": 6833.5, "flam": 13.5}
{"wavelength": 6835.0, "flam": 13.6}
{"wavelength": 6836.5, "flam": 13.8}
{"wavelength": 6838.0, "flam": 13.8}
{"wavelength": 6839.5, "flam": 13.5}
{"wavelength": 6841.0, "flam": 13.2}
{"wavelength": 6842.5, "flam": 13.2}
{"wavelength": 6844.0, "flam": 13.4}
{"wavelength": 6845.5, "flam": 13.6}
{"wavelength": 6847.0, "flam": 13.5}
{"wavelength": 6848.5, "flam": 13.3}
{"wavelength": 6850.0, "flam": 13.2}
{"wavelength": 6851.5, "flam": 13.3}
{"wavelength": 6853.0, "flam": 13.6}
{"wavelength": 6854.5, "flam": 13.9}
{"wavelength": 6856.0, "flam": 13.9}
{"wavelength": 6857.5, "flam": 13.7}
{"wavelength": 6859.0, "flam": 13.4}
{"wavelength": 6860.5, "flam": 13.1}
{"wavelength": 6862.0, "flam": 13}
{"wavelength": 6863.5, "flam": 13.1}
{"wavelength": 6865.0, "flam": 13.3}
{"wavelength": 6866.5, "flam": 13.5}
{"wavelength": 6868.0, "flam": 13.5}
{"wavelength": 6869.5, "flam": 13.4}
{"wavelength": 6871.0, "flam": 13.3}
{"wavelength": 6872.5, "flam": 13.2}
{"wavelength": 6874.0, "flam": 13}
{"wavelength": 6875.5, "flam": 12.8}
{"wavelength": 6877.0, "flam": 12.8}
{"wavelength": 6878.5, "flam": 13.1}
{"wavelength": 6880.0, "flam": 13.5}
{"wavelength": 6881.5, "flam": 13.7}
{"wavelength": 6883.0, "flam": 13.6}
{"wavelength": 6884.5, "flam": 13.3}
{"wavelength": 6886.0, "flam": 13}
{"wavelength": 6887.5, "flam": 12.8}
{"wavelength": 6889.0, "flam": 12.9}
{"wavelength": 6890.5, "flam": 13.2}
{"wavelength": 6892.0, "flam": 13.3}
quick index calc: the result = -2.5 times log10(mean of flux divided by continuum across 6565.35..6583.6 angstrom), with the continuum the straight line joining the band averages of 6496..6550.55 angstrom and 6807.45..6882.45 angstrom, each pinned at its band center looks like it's 0.33 mag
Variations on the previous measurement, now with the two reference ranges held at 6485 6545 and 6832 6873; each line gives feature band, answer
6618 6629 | 0.03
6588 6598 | 0.14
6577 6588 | 0.27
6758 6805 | -0.02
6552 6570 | 0.42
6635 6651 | -0.01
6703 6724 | -0.05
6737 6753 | -0.06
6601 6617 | 0.07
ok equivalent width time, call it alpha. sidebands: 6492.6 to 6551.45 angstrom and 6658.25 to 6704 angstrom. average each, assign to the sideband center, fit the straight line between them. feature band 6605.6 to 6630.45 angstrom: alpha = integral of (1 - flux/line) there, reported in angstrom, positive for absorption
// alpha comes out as 0.9 angstrom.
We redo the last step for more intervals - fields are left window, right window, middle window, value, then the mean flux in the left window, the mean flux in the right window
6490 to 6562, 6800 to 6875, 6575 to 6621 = 3.50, 12.3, 13.4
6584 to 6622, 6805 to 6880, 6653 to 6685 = -3.11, 12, 13.4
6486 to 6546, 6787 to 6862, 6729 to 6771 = -1.73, 13.1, 13.5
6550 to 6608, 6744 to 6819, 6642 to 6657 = -2.59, 10.3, 13.7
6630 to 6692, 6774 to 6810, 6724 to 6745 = -0.40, 13.6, 13.5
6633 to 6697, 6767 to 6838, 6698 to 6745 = -0.93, 13.6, 13.6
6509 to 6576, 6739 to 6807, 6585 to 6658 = -4.10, 11.2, 13.8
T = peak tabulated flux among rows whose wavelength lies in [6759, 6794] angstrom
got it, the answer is 14.2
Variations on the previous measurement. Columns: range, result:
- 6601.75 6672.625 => 14.1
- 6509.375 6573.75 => 14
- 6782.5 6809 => 13.7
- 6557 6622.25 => 13.2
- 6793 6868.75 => 13.9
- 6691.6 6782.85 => 14.3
